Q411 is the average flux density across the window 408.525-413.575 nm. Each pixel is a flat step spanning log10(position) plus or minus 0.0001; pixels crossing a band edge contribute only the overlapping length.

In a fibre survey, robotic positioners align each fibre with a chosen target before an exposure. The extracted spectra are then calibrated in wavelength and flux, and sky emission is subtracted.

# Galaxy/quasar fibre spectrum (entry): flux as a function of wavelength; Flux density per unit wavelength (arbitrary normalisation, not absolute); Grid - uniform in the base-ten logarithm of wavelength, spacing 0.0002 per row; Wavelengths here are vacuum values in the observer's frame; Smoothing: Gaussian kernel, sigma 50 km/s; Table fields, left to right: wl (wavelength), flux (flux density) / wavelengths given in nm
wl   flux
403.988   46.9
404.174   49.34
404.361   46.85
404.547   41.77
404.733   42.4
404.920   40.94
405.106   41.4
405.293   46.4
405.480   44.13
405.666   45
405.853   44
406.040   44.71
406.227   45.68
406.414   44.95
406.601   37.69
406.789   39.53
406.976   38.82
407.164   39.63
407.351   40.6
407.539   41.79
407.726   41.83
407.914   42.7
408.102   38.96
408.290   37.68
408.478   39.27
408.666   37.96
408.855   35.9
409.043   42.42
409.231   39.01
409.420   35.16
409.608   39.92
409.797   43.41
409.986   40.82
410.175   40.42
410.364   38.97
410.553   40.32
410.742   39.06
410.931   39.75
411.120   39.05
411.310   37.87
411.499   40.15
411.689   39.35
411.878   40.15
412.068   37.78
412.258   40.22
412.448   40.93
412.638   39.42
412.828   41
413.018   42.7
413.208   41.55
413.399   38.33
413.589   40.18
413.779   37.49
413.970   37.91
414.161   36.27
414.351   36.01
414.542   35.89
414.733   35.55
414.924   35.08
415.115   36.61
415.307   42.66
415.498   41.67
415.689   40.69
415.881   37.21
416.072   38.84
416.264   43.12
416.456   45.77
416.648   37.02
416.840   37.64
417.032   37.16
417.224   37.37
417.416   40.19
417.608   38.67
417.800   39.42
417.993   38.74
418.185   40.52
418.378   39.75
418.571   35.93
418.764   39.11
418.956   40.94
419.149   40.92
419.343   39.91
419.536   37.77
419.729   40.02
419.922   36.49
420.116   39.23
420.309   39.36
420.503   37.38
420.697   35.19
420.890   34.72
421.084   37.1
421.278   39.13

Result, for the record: 39.7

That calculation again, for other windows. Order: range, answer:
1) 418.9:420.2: 39.3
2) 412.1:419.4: 39.1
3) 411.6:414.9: 38.8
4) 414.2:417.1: 38.7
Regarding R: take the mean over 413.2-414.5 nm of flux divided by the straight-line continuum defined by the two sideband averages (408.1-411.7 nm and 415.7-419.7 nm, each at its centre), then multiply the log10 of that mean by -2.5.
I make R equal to 0.04 mag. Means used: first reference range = 39.3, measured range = 37.9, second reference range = 39.3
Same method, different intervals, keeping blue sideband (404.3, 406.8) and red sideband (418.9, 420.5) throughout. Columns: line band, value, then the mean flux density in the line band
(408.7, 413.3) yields 0.05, 39.8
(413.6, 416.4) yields 0.06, 38.4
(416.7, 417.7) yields 0.05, 38.2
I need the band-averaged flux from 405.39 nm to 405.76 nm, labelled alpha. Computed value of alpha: 44.6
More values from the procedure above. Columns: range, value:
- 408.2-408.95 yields 37.7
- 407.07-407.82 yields 41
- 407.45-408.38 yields 40.6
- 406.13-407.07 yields 41.3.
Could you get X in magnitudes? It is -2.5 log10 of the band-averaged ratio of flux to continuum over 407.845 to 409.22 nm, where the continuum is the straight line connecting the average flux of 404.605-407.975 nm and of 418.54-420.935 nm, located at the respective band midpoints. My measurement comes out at 0.07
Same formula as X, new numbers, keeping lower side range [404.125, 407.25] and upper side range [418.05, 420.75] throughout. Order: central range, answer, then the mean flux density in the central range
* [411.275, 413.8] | 0.027 mag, 39.9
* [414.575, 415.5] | 0.065 mag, 37.8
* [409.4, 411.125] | 0.045 mag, 39.9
